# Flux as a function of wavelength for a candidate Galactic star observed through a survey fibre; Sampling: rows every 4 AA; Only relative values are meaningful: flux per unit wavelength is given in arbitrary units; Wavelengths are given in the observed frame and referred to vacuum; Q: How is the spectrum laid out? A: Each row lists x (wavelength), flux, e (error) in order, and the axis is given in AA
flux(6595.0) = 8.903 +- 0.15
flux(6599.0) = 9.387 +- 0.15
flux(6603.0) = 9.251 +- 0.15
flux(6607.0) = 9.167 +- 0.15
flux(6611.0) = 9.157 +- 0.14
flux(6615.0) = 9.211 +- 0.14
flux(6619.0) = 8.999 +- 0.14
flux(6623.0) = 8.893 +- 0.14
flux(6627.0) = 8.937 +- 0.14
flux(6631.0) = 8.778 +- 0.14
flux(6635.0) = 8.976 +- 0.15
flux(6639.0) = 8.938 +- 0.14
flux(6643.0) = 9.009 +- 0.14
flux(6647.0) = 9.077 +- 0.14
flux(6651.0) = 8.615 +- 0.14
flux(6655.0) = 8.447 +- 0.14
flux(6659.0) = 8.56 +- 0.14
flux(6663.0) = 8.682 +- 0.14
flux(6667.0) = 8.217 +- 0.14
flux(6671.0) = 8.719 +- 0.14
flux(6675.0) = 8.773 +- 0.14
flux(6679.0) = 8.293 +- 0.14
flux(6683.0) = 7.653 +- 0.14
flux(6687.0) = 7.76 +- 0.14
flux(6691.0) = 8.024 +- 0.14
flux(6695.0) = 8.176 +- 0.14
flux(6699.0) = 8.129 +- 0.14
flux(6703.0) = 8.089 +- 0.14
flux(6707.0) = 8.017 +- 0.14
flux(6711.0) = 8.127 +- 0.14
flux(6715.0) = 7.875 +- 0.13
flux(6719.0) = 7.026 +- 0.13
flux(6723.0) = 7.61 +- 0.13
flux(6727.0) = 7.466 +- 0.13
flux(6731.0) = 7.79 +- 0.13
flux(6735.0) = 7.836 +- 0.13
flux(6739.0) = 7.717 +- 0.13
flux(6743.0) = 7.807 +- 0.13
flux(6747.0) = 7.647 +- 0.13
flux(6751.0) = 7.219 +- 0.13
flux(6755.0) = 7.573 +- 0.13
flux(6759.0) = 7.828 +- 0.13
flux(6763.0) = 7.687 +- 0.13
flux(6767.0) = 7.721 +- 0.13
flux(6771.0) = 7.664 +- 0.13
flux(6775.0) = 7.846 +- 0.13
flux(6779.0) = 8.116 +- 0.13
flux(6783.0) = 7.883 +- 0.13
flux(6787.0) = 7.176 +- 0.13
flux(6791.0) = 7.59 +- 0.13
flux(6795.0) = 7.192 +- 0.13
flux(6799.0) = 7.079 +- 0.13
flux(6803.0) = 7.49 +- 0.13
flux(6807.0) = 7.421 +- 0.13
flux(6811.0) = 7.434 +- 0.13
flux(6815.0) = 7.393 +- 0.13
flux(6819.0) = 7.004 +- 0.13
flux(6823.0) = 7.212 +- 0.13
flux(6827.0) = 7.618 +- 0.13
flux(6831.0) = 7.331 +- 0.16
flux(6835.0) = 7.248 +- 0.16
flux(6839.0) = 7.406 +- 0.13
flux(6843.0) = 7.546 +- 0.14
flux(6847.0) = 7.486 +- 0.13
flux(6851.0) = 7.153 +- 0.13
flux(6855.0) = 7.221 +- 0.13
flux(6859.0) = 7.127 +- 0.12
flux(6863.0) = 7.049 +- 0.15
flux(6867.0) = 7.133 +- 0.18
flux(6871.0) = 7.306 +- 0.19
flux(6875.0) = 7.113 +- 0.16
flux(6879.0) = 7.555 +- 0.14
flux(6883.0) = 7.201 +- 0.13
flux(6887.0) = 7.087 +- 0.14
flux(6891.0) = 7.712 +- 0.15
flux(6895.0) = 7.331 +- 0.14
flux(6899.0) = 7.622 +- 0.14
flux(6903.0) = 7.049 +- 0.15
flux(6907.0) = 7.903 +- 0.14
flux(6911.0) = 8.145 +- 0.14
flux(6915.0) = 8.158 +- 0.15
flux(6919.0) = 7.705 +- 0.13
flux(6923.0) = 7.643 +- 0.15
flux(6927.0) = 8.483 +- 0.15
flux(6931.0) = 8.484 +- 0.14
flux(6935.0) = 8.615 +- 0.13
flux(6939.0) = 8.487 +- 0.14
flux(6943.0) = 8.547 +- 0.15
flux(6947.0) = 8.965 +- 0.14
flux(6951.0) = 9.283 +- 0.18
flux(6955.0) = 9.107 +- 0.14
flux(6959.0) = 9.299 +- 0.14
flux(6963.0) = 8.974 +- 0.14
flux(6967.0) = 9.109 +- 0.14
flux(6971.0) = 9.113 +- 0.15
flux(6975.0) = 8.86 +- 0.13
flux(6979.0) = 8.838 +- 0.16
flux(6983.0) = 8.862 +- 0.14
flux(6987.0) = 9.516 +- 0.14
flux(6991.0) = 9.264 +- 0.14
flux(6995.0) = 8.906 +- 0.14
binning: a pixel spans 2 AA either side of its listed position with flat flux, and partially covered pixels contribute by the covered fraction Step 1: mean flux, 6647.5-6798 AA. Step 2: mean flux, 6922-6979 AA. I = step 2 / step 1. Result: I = 1.1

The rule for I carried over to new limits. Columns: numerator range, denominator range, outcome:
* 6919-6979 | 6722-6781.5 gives 1.14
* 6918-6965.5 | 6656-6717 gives 1.05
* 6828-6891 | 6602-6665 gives 0.82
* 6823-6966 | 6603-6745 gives 0.94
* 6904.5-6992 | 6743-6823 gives 1.15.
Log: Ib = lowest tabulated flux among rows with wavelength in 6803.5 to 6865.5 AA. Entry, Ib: 7.004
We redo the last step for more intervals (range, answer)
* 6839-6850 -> 7.406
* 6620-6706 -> 7.653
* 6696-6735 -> 7.026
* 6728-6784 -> 7.219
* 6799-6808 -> 7.079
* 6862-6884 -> 7.049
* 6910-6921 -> 7.705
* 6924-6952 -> 8.483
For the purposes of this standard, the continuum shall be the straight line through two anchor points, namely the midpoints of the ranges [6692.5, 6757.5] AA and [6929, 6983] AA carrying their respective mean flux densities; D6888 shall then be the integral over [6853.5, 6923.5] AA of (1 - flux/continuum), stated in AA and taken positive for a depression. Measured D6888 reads 9.17 AA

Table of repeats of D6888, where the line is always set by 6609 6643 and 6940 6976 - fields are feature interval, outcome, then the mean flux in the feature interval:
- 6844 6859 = 2.87 AA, 7.28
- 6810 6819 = 1.68 AA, 7.32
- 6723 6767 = 6.56 AA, 7.66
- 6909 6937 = 2.61 AA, 8.18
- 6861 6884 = 4.55 AA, 7.23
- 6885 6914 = 4.64 AA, 7.57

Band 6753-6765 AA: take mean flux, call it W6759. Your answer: 7.7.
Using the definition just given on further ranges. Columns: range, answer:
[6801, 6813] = 7.45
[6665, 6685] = 8.33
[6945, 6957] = 9.12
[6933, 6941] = 8.55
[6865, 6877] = 7.18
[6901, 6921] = 7.79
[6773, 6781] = 7.98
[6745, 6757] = 7.48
